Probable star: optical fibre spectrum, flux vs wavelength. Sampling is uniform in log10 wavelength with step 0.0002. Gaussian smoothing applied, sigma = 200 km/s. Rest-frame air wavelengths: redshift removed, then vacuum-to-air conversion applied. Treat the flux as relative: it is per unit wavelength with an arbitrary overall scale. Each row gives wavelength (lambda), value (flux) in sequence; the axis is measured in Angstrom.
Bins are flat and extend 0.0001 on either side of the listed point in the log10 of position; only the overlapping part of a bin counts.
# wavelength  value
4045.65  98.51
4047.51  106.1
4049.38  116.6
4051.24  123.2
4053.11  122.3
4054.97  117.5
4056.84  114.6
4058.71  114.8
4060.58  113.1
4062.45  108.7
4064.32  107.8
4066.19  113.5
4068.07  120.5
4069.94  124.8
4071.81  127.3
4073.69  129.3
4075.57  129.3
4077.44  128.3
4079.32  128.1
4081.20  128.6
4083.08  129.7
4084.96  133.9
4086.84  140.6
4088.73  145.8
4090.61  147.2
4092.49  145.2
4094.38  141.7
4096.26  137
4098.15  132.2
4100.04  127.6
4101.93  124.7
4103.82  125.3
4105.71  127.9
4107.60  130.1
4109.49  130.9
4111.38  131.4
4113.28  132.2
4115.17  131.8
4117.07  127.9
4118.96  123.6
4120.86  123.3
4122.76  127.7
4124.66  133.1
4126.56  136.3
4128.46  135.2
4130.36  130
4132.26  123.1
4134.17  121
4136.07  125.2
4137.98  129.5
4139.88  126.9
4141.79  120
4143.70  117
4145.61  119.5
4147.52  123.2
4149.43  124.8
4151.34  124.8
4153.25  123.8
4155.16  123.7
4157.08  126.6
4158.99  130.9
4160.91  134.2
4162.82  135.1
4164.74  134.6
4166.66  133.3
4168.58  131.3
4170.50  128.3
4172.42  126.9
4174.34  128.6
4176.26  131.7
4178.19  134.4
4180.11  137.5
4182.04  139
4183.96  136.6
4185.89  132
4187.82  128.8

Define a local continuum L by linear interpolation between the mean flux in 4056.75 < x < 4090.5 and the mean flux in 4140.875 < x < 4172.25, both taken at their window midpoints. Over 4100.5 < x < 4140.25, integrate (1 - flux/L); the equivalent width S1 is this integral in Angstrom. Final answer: -0.7 Angstrom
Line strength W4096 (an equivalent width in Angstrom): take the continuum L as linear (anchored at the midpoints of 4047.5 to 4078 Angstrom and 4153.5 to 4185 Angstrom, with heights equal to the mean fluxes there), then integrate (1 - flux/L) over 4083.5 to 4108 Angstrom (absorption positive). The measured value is -2.5 Angstrom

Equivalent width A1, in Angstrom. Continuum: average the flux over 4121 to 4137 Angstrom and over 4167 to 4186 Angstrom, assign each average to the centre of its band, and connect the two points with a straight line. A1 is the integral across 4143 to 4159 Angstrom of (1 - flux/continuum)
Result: 0.9 Angstrom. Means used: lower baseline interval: 129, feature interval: 124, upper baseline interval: 133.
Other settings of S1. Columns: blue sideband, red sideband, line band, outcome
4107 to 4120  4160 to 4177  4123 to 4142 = 0.3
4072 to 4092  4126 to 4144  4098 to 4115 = 0.2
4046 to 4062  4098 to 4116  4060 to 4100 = -2.3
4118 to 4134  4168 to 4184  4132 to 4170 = 1.2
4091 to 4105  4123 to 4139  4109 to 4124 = 0.3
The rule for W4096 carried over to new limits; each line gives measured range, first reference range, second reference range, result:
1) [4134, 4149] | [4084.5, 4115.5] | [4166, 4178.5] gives 1.04 Angstrom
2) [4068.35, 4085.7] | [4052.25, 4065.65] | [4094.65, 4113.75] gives -1.13 Angstrom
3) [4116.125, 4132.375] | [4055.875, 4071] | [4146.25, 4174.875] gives -0.76 Angstrom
